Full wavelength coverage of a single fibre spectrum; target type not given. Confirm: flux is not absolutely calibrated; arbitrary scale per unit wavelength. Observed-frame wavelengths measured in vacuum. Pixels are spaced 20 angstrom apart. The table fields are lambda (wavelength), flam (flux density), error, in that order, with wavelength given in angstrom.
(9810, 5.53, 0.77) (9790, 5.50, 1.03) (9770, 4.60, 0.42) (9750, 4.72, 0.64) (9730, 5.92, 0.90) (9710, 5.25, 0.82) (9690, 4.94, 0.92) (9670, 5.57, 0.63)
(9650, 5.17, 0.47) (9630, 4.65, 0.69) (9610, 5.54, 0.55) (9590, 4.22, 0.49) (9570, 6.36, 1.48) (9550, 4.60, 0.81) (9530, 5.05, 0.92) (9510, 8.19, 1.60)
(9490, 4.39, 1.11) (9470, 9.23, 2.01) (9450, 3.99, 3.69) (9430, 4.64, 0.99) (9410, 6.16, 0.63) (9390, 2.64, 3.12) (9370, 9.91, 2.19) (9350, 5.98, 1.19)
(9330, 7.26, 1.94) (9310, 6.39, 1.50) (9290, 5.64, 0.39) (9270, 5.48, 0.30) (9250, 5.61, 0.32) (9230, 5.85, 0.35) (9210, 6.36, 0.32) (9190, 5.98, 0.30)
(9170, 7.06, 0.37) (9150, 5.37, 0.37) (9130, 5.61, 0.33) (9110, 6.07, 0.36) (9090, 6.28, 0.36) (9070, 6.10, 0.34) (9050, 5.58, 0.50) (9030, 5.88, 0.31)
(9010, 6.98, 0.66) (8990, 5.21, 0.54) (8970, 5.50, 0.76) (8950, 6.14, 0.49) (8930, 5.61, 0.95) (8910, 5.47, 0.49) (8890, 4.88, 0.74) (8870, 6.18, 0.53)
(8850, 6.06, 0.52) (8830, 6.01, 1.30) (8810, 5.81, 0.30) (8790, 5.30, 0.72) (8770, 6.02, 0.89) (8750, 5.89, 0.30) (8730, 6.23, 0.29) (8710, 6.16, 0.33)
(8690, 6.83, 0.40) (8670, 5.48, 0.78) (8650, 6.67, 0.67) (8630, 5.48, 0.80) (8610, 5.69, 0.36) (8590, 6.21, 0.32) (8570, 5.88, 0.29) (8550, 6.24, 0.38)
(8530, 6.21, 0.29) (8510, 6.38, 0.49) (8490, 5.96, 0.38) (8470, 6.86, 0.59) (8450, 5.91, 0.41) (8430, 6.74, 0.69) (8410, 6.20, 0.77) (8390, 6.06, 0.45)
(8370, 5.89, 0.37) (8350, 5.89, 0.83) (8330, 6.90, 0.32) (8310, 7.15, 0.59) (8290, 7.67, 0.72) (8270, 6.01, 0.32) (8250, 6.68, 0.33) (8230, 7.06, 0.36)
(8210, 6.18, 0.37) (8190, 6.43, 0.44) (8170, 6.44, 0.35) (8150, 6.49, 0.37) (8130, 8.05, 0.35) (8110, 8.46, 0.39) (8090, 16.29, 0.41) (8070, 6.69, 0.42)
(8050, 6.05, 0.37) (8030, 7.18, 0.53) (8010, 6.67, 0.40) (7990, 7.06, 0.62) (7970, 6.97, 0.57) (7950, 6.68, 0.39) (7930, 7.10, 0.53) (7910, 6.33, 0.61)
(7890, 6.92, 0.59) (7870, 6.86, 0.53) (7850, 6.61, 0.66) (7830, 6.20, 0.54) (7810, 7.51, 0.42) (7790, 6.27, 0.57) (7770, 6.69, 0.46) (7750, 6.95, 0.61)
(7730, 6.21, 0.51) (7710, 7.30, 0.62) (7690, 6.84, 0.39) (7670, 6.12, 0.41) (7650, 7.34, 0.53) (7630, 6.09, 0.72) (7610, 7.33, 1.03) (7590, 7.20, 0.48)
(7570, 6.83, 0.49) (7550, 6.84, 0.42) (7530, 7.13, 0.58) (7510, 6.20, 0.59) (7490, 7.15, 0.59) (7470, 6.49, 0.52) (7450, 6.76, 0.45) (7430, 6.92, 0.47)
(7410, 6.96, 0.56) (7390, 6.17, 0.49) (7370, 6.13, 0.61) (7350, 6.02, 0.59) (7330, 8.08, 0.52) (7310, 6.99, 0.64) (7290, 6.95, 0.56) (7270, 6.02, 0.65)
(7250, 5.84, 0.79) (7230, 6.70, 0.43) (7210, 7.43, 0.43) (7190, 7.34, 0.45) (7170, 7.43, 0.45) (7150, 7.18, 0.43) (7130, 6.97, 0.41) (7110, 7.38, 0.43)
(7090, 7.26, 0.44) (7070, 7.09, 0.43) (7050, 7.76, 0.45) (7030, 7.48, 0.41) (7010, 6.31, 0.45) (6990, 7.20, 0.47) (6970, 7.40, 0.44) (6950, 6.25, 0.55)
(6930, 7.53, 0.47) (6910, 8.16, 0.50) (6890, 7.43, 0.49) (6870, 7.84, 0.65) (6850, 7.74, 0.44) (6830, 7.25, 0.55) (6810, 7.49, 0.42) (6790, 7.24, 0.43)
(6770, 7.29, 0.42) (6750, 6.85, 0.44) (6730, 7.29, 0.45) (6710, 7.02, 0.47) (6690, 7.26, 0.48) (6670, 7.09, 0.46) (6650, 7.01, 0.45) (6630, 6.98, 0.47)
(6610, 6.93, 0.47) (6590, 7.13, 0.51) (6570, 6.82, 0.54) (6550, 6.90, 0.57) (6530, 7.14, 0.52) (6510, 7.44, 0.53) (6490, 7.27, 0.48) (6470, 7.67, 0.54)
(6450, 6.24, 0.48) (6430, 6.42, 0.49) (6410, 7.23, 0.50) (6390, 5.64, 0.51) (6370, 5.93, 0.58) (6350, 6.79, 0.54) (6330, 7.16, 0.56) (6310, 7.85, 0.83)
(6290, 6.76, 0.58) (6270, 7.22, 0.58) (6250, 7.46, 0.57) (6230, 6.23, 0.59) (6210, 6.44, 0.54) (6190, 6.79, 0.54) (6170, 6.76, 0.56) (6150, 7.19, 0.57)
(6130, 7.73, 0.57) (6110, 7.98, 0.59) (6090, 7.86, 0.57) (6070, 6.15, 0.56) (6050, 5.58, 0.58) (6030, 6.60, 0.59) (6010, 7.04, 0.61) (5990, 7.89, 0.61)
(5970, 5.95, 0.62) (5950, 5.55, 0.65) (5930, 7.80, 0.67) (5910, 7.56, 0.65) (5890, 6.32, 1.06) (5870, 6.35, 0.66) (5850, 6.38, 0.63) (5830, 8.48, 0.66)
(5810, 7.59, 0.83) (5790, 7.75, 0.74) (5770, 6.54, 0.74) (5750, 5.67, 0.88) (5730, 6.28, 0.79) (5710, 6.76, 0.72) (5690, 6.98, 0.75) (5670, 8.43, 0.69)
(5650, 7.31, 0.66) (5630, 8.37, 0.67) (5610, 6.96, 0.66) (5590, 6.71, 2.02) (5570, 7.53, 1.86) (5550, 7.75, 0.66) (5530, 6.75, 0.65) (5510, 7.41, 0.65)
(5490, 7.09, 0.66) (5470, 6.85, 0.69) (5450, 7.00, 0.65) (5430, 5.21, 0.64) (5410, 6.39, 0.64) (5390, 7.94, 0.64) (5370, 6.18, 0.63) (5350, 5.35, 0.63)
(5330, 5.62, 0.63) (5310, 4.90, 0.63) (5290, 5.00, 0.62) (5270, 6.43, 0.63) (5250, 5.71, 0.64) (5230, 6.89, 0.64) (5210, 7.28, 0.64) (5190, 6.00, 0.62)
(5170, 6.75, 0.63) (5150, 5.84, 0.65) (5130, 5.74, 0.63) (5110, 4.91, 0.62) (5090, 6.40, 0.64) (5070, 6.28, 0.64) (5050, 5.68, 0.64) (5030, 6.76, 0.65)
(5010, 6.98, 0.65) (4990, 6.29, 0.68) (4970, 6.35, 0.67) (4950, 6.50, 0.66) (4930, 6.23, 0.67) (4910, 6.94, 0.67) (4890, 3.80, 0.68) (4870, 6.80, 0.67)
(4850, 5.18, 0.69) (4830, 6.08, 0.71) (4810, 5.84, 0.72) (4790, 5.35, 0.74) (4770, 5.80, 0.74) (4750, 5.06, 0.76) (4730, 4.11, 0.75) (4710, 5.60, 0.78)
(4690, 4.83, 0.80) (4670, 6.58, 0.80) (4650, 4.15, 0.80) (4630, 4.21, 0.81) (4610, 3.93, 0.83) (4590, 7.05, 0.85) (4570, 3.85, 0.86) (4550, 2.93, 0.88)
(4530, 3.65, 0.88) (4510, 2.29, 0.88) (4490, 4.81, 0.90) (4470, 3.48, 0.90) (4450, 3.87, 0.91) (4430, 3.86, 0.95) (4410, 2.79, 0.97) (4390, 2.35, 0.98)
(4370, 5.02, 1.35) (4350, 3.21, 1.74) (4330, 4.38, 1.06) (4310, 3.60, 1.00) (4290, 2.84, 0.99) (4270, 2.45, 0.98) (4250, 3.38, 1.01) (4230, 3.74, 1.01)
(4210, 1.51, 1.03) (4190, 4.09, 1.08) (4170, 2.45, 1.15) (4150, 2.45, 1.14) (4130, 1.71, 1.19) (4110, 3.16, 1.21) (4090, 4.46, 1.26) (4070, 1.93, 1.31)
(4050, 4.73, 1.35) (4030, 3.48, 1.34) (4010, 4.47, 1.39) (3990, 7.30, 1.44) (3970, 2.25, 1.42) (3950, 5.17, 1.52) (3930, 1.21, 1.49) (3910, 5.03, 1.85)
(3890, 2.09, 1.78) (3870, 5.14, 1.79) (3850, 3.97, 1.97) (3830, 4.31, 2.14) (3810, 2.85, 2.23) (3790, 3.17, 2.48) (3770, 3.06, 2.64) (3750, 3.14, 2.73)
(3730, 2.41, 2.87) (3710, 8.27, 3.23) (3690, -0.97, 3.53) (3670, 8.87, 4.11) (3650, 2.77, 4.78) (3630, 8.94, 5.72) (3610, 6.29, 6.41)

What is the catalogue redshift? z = 0.23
